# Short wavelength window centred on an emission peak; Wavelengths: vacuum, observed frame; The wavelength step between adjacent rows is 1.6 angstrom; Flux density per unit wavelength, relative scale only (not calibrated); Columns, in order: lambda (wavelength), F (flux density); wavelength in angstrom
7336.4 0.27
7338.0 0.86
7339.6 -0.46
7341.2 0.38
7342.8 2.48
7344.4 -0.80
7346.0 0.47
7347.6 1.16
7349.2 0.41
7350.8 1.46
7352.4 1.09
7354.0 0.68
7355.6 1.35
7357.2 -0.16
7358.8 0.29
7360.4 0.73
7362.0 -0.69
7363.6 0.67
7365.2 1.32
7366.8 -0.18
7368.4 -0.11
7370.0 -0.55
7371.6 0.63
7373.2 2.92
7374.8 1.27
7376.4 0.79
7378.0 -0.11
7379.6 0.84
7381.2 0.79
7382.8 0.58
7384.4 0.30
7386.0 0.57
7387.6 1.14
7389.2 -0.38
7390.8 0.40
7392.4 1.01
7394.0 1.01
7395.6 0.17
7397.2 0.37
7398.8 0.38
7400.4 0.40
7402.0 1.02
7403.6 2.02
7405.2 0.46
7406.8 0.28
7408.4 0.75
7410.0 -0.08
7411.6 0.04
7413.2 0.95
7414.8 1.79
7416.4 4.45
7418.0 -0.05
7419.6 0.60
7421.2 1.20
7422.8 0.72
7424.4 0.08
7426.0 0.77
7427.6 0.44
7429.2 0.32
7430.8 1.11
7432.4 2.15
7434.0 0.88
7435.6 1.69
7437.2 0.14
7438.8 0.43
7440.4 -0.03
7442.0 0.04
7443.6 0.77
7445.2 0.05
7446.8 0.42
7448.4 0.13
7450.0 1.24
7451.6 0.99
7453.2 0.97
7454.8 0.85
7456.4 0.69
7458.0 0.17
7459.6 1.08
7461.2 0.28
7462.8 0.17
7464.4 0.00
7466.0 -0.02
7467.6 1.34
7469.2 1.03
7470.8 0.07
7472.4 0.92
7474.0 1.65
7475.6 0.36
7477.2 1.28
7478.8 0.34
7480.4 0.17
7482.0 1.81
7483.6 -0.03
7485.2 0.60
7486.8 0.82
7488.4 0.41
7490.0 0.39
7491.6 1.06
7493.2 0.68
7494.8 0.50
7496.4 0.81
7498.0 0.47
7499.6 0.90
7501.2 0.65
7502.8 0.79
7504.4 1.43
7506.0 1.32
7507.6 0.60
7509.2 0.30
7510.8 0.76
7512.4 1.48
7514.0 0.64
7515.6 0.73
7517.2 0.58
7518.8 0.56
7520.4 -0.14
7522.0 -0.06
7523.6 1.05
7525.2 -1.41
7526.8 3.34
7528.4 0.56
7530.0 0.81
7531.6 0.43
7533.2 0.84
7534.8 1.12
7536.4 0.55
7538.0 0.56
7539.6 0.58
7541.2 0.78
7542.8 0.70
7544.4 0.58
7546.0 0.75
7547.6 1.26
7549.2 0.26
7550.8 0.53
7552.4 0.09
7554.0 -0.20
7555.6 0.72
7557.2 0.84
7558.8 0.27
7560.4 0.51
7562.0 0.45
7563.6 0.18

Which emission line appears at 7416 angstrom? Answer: [S II] 6716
